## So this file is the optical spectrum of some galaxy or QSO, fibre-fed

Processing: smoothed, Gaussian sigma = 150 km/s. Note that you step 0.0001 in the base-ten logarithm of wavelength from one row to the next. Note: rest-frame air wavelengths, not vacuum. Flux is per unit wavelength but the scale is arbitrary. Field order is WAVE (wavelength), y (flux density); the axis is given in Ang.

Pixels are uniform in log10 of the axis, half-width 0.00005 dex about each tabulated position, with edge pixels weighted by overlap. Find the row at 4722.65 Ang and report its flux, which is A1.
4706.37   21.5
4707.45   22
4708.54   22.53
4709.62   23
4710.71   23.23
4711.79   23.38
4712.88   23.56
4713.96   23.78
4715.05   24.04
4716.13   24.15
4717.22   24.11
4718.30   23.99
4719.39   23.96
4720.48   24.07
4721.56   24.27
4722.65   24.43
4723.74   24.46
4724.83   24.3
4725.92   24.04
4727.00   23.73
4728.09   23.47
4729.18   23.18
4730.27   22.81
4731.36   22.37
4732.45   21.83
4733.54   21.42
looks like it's 24.43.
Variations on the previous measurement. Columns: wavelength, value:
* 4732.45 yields 21.83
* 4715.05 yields 24.04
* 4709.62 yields 23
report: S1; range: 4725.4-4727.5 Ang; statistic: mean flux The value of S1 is 24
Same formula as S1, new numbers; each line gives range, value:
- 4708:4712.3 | 23.1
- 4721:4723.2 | 24.4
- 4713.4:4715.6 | 24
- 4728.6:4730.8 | 23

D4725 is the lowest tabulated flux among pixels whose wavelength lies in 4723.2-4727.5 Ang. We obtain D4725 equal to 23.73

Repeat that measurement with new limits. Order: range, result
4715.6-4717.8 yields 24.11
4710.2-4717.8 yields 23.23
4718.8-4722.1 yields 23.96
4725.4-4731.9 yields 22.37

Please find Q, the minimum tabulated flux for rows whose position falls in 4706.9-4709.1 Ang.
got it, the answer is 22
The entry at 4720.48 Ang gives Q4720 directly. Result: 24.07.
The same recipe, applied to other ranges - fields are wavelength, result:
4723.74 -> 24.46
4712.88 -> 23.56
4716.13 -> 24.15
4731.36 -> 22.37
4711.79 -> 23.38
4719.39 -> 23.96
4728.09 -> 23.47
